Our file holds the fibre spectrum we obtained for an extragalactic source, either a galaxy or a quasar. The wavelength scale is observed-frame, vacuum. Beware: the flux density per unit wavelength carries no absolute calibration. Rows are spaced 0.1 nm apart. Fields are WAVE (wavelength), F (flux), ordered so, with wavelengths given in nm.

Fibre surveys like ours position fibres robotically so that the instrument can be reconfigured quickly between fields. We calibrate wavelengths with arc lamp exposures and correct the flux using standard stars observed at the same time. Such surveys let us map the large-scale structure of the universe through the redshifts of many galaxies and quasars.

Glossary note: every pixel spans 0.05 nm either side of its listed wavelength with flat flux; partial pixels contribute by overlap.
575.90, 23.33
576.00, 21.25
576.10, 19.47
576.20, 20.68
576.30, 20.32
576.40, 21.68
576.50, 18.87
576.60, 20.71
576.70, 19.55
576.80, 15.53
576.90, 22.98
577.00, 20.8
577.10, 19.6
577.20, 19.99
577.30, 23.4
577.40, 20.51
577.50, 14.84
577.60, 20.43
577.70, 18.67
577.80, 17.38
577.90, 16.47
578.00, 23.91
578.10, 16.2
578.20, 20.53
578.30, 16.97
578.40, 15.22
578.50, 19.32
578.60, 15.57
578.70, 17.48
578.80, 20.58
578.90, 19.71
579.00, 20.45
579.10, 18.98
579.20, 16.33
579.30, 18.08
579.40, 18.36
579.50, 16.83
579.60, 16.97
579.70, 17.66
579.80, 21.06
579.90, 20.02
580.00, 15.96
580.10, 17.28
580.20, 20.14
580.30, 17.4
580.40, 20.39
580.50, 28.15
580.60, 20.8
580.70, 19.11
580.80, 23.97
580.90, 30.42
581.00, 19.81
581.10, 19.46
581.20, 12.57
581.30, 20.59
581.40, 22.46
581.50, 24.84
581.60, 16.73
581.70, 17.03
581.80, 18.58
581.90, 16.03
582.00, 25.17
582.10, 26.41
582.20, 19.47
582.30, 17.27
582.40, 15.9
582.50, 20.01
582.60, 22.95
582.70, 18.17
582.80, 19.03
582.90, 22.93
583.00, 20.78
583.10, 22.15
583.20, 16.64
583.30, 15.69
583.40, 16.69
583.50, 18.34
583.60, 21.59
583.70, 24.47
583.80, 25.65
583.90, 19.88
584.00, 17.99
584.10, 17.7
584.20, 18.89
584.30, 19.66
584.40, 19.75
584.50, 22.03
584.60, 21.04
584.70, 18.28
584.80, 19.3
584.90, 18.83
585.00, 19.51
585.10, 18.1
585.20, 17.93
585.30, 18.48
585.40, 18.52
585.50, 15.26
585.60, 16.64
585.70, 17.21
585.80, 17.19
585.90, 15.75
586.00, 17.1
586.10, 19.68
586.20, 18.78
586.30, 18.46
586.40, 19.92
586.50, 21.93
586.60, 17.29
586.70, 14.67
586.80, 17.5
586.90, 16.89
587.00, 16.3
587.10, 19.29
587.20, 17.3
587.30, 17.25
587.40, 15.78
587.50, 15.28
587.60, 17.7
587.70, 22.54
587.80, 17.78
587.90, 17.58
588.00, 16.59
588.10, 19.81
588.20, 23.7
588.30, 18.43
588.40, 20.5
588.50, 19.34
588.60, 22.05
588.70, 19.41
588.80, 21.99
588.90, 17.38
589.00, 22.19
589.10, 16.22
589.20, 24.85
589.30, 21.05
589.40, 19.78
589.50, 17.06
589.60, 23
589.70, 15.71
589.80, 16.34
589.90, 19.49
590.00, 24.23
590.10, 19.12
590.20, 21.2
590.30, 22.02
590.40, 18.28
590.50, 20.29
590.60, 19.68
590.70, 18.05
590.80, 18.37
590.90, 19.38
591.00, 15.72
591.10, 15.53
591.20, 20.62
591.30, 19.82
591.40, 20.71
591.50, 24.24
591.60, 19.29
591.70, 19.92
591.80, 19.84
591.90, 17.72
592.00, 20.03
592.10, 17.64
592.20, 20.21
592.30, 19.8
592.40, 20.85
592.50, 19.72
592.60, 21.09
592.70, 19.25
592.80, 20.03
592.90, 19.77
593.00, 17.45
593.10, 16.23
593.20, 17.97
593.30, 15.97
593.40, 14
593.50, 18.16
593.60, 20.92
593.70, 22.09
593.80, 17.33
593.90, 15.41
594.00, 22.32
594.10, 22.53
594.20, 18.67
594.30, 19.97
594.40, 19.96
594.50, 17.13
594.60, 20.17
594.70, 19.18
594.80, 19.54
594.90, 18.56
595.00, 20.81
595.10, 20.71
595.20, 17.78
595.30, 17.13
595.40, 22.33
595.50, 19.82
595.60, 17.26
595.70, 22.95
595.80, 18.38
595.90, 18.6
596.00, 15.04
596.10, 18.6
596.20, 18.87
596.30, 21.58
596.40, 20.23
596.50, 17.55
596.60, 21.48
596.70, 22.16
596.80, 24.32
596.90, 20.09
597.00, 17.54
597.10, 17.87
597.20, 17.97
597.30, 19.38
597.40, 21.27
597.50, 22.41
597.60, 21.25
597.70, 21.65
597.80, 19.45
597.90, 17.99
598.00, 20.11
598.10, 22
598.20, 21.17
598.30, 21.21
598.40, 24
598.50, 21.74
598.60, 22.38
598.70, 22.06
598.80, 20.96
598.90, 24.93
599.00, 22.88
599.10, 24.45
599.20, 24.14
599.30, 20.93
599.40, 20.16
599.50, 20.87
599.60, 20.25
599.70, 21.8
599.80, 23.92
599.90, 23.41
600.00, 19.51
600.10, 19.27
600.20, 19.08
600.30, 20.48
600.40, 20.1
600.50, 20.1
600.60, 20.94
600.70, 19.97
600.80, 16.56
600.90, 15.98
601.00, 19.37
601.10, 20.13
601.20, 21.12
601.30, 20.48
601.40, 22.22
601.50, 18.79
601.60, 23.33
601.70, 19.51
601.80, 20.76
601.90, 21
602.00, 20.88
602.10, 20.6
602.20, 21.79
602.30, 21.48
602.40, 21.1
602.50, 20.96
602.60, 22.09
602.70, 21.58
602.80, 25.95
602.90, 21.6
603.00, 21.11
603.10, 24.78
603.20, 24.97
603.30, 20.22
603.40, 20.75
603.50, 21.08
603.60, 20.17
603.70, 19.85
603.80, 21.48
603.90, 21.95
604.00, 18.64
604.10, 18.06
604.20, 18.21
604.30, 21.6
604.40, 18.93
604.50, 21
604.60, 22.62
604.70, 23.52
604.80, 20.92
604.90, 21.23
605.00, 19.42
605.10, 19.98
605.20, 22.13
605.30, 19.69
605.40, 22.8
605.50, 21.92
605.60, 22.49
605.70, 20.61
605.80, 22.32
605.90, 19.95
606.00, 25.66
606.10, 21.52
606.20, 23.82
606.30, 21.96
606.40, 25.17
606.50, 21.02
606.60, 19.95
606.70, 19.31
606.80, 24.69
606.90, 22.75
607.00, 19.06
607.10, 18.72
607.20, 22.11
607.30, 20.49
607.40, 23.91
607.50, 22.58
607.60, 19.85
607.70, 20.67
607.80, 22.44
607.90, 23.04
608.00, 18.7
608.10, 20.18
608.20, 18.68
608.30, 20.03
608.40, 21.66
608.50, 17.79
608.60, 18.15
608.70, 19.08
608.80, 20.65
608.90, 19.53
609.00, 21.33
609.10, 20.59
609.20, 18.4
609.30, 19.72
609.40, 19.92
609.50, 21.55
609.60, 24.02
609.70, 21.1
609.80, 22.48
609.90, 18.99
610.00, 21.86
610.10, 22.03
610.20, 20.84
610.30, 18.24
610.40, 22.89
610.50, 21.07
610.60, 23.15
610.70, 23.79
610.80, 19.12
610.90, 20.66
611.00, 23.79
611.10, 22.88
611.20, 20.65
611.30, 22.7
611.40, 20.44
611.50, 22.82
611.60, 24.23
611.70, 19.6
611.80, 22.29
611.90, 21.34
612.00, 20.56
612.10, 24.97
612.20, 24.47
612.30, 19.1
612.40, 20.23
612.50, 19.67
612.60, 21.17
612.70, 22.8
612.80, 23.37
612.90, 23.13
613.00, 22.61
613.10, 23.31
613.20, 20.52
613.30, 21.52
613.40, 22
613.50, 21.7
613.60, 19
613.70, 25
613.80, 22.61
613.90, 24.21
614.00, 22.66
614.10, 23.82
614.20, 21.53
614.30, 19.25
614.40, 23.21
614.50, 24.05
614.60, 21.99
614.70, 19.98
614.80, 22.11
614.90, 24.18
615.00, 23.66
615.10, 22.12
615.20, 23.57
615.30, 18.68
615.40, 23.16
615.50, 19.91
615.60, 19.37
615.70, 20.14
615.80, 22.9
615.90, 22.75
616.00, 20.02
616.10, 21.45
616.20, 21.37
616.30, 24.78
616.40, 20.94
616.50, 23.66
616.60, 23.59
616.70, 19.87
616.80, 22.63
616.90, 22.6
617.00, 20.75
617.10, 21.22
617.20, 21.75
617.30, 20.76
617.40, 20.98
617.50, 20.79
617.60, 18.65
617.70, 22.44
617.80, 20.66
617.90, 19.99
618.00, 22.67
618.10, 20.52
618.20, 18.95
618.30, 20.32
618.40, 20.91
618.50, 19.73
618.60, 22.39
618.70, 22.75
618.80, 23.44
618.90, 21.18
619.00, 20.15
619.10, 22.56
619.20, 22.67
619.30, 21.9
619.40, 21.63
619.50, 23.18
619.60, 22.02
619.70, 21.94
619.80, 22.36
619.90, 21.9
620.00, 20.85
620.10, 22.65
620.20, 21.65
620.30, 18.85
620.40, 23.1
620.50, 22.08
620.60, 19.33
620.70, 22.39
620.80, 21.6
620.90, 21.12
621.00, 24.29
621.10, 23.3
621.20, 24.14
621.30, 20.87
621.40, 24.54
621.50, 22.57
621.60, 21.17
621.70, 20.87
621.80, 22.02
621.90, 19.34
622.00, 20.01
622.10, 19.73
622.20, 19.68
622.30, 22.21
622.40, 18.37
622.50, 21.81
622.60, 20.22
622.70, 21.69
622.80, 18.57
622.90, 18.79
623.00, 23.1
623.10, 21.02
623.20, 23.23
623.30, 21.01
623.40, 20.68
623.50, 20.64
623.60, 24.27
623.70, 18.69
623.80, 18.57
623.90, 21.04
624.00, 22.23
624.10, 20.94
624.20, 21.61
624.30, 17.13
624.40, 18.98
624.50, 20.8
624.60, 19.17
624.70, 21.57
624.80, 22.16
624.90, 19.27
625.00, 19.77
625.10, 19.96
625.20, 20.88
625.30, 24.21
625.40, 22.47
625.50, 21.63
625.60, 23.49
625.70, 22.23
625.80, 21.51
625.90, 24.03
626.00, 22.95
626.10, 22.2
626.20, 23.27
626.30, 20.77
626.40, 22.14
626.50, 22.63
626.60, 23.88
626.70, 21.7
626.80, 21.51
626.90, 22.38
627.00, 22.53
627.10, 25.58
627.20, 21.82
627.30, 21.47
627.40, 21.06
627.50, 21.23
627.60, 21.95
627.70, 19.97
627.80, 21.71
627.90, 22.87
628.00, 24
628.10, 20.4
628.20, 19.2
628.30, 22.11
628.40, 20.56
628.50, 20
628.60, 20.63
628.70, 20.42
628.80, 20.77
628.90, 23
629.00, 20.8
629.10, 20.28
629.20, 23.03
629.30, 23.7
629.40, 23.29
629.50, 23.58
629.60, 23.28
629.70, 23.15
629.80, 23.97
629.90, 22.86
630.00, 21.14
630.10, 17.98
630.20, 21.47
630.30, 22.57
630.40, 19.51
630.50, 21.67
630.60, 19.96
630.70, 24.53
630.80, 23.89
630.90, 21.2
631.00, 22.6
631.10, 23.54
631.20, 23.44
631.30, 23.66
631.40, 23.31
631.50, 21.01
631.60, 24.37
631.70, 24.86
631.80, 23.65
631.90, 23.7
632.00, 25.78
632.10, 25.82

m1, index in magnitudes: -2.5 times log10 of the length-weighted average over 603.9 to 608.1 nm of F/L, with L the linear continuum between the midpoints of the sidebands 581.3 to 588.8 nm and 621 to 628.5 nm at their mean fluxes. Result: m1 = -0.050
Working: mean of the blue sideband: 19.1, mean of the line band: 21.3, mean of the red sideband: 21.4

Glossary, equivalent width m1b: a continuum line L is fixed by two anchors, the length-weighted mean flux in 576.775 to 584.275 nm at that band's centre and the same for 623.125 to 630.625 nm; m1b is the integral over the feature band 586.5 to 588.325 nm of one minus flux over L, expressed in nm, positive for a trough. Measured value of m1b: 0.17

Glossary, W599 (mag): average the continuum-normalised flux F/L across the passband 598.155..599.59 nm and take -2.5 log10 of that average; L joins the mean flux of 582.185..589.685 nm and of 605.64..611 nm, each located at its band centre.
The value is -0.10 mag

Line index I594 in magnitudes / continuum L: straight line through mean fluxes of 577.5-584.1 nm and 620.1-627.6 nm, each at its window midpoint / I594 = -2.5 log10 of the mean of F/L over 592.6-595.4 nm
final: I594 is 0.06 mag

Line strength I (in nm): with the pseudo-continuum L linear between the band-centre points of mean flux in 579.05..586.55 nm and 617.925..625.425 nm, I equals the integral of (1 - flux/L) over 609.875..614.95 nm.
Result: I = -0.27 nm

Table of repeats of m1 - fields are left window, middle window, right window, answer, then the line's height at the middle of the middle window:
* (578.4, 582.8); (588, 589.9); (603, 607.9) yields 0.02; 20.2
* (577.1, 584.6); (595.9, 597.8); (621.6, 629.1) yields 0.02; 20.2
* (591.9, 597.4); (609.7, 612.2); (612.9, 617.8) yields -0.02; 21.3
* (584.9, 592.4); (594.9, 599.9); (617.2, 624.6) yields -0.06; 19.6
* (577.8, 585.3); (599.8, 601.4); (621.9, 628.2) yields 0.02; 20.3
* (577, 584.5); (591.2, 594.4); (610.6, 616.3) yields 0.06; 20.5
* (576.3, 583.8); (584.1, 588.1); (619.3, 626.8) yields 0.10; 19.9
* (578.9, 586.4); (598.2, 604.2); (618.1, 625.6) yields -0.05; 20.3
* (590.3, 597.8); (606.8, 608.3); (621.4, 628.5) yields -0.04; 20.3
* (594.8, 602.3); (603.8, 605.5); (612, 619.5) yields 0.01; 20.9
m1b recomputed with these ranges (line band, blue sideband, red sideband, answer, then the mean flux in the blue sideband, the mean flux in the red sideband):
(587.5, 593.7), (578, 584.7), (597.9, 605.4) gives 0.28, 19.6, 21.1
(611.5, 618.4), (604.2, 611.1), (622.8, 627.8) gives -0.15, 21.2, 21.5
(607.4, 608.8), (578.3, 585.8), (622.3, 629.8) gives 0.02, 19.4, 21.5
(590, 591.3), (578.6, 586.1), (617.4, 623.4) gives 0.04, 19.4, 21.4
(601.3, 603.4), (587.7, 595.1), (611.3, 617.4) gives -0.11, 19.4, 21.9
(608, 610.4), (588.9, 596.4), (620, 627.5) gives 0.02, 19.3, 21.5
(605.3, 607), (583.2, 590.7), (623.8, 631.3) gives -0.15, 19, 21.8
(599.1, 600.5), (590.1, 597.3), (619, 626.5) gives -0.10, 19.3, 21.4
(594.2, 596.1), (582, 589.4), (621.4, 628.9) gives 0.05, 19.1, 21.3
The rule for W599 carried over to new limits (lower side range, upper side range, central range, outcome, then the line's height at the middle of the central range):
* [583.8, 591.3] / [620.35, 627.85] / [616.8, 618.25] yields 0.00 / 21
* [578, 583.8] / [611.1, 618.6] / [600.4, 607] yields -0.01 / 21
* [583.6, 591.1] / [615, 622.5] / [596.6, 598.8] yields -0.05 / 19.8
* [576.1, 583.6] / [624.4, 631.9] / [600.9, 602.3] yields 0.00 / 20.6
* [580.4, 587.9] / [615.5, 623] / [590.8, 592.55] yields 0.02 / 19.8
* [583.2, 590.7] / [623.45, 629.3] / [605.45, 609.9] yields -0.04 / 20.3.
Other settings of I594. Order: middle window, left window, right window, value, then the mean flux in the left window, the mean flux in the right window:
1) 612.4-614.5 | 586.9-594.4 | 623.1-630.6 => -0.07 mag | 19.2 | 21.6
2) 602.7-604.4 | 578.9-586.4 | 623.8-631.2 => -0.04 mag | 19.4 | 21.7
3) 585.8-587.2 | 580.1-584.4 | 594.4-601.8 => 0.13 mag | 20.2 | 20.4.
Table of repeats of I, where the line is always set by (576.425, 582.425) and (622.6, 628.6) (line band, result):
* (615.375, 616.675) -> -0.05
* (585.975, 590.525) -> 0.17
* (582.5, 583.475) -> 0.01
